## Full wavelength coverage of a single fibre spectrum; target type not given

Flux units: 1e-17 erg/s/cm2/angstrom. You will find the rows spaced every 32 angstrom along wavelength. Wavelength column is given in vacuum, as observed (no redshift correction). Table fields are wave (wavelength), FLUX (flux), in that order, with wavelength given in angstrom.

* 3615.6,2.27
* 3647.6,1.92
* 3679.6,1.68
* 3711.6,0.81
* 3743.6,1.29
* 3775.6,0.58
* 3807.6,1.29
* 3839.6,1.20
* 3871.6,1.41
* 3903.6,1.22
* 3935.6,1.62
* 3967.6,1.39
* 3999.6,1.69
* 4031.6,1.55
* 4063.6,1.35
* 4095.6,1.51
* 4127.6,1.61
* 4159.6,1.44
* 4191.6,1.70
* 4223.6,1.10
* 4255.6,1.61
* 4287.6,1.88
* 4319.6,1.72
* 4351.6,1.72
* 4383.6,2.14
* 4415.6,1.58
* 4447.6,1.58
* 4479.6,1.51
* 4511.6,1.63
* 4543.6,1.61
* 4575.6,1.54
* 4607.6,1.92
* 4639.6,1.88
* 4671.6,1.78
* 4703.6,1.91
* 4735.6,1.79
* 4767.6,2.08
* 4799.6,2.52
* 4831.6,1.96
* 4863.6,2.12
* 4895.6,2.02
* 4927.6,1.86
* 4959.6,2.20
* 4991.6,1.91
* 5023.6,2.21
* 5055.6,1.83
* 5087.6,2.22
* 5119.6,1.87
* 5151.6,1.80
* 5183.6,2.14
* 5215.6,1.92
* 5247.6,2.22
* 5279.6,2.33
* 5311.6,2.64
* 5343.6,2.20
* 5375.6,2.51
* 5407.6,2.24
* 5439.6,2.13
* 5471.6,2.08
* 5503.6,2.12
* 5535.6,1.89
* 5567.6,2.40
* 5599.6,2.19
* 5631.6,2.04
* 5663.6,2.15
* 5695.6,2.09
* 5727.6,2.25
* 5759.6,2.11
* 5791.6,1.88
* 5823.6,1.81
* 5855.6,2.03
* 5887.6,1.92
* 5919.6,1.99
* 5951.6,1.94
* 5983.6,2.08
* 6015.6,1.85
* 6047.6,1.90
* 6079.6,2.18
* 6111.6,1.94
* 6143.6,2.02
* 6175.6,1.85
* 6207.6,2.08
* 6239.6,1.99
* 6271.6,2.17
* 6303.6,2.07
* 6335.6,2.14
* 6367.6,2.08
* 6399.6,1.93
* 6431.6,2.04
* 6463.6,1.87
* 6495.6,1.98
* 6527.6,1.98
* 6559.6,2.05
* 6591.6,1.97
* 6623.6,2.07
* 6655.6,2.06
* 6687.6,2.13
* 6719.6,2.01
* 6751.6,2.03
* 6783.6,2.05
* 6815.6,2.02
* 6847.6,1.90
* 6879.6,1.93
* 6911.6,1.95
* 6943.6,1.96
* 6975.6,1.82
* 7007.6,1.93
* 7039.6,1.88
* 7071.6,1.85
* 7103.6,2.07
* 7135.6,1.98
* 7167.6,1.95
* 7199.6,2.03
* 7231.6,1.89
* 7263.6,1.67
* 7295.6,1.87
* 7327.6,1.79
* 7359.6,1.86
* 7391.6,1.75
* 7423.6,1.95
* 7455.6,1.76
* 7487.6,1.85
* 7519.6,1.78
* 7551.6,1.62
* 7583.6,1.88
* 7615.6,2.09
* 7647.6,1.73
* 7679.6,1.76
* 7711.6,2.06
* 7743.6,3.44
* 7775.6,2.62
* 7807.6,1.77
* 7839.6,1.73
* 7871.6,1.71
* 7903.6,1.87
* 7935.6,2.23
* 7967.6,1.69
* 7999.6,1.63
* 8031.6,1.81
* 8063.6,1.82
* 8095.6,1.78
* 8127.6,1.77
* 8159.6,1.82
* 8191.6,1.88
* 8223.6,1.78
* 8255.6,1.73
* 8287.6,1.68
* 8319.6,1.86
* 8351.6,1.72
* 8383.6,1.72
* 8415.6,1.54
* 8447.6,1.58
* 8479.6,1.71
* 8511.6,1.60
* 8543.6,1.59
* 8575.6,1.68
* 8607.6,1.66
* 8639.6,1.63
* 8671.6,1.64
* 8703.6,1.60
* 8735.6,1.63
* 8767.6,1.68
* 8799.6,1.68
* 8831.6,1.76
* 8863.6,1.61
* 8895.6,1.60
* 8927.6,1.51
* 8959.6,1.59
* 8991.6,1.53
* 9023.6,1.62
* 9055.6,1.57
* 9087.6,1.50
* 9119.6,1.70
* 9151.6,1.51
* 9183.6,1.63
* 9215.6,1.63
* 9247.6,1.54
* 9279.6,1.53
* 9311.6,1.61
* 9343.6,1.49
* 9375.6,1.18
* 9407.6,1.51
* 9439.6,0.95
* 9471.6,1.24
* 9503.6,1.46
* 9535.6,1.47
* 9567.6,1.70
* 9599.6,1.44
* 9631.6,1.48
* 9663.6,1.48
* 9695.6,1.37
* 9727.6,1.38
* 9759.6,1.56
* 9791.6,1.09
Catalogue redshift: 0.179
